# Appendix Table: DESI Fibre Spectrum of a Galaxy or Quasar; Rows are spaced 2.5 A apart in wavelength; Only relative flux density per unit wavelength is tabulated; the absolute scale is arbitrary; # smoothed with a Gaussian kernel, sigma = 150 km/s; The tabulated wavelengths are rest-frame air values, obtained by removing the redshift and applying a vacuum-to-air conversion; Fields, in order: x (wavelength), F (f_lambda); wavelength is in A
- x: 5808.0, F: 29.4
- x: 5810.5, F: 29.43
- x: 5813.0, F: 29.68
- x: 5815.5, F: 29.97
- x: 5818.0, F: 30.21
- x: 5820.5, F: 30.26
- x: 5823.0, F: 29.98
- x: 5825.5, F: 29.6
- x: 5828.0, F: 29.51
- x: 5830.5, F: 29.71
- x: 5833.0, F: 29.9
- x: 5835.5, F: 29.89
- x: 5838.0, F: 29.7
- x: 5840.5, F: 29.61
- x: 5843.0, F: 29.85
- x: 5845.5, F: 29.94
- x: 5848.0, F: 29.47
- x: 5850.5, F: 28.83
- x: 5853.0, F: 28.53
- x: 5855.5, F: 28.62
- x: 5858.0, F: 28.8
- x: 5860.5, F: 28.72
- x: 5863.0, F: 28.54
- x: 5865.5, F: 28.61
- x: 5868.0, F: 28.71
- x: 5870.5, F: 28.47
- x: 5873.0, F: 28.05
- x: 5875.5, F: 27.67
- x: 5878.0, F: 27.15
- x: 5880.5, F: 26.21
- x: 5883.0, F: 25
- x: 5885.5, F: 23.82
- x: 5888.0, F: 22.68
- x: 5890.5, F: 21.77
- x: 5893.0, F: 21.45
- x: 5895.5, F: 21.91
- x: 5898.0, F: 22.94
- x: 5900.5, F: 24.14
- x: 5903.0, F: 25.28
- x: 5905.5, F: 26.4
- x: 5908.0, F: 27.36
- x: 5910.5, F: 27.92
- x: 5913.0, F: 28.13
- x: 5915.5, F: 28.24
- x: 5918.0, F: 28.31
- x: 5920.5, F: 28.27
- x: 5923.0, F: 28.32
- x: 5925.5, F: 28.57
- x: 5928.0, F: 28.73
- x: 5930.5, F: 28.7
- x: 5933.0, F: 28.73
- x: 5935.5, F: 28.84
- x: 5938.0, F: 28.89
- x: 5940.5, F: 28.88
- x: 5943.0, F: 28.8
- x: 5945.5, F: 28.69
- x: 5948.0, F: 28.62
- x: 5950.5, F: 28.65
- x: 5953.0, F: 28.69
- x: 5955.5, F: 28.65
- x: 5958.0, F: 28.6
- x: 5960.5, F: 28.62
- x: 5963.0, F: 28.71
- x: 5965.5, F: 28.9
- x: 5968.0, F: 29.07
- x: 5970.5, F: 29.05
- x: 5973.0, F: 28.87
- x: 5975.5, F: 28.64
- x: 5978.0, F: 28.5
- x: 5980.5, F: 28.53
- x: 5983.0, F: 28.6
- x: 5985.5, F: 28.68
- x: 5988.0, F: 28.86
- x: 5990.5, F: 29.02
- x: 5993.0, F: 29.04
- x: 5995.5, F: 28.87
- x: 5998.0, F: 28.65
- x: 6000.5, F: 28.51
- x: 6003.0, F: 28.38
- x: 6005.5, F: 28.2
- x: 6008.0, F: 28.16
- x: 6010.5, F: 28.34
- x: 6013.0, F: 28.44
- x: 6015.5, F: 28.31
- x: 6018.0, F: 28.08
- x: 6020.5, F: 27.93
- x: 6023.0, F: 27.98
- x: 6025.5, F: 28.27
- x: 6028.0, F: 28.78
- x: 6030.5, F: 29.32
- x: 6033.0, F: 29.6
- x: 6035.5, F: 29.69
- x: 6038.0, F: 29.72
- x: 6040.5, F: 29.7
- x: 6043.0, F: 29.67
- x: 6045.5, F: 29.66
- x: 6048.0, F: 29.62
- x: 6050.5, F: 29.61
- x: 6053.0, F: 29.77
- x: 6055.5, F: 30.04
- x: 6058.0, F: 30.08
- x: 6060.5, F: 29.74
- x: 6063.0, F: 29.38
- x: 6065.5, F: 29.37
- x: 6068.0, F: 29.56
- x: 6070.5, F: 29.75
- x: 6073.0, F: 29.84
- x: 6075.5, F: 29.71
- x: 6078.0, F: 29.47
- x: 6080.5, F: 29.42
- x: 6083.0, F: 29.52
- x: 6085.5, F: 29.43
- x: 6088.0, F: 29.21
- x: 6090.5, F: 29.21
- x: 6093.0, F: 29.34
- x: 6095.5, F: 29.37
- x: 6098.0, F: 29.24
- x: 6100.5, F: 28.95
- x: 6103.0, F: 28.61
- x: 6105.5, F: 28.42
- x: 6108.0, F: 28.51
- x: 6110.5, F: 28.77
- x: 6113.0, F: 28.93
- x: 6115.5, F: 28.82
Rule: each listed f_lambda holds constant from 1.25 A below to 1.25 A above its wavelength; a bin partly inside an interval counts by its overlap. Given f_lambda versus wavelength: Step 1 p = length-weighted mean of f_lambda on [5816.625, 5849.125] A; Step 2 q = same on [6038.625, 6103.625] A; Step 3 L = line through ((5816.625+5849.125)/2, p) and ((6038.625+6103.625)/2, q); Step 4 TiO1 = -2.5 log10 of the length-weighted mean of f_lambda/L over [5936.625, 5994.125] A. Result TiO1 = 0.03 mag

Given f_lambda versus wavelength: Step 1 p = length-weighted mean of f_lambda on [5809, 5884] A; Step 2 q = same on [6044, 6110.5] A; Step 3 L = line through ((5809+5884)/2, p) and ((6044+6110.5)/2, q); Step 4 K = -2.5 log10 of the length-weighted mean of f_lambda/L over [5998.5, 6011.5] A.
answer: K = 0.04 mag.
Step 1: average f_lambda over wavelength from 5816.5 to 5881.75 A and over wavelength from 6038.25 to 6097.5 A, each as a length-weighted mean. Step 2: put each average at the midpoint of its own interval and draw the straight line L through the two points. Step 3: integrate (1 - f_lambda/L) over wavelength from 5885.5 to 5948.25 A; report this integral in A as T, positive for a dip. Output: 5.30 A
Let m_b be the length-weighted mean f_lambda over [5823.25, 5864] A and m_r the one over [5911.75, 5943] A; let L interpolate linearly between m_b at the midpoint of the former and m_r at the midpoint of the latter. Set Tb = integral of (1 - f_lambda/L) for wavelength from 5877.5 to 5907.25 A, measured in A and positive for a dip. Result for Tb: 5.0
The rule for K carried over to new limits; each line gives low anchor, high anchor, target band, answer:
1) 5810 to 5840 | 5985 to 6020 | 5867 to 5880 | 0.06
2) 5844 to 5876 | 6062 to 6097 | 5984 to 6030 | 0.03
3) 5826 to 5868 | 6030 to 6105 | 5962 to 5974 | 0.02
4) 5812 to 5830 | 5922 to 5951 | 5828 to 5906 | 0.09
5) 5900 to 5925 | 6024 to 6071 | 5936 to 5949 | -0.04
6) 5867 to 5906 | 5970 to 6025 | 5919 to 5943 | -0.09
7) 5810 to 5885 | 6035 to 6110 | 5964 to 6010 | 0.02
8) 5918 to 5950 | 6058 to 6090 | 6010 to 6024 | 0.04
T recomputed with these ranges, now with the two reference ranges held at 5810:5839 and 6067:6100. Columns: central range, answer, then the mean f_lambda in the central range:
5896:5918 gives 2.6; 26.3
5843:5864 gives 0.6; 29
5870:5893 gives 3.4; 25.3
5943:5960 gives 0.6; 28.7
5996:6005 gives 0.3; 28.5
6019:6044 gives 0.4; 29.1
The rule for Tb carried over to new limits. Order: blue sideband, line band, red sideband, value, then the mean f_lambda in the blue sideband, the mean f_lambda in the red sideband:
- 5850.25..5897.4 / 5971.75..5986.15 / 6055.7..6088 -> -0.3 A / 26.4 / 29.6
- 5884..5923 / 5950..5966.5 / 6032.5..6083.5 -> -1.1 A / 25.3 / 29.7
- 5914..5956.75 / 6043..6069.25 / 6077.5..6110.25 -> -0.6 A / 28.6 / 29.1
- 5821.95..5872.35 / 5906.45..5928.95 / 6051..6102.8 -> 0.9 A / 29.2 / 29.5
